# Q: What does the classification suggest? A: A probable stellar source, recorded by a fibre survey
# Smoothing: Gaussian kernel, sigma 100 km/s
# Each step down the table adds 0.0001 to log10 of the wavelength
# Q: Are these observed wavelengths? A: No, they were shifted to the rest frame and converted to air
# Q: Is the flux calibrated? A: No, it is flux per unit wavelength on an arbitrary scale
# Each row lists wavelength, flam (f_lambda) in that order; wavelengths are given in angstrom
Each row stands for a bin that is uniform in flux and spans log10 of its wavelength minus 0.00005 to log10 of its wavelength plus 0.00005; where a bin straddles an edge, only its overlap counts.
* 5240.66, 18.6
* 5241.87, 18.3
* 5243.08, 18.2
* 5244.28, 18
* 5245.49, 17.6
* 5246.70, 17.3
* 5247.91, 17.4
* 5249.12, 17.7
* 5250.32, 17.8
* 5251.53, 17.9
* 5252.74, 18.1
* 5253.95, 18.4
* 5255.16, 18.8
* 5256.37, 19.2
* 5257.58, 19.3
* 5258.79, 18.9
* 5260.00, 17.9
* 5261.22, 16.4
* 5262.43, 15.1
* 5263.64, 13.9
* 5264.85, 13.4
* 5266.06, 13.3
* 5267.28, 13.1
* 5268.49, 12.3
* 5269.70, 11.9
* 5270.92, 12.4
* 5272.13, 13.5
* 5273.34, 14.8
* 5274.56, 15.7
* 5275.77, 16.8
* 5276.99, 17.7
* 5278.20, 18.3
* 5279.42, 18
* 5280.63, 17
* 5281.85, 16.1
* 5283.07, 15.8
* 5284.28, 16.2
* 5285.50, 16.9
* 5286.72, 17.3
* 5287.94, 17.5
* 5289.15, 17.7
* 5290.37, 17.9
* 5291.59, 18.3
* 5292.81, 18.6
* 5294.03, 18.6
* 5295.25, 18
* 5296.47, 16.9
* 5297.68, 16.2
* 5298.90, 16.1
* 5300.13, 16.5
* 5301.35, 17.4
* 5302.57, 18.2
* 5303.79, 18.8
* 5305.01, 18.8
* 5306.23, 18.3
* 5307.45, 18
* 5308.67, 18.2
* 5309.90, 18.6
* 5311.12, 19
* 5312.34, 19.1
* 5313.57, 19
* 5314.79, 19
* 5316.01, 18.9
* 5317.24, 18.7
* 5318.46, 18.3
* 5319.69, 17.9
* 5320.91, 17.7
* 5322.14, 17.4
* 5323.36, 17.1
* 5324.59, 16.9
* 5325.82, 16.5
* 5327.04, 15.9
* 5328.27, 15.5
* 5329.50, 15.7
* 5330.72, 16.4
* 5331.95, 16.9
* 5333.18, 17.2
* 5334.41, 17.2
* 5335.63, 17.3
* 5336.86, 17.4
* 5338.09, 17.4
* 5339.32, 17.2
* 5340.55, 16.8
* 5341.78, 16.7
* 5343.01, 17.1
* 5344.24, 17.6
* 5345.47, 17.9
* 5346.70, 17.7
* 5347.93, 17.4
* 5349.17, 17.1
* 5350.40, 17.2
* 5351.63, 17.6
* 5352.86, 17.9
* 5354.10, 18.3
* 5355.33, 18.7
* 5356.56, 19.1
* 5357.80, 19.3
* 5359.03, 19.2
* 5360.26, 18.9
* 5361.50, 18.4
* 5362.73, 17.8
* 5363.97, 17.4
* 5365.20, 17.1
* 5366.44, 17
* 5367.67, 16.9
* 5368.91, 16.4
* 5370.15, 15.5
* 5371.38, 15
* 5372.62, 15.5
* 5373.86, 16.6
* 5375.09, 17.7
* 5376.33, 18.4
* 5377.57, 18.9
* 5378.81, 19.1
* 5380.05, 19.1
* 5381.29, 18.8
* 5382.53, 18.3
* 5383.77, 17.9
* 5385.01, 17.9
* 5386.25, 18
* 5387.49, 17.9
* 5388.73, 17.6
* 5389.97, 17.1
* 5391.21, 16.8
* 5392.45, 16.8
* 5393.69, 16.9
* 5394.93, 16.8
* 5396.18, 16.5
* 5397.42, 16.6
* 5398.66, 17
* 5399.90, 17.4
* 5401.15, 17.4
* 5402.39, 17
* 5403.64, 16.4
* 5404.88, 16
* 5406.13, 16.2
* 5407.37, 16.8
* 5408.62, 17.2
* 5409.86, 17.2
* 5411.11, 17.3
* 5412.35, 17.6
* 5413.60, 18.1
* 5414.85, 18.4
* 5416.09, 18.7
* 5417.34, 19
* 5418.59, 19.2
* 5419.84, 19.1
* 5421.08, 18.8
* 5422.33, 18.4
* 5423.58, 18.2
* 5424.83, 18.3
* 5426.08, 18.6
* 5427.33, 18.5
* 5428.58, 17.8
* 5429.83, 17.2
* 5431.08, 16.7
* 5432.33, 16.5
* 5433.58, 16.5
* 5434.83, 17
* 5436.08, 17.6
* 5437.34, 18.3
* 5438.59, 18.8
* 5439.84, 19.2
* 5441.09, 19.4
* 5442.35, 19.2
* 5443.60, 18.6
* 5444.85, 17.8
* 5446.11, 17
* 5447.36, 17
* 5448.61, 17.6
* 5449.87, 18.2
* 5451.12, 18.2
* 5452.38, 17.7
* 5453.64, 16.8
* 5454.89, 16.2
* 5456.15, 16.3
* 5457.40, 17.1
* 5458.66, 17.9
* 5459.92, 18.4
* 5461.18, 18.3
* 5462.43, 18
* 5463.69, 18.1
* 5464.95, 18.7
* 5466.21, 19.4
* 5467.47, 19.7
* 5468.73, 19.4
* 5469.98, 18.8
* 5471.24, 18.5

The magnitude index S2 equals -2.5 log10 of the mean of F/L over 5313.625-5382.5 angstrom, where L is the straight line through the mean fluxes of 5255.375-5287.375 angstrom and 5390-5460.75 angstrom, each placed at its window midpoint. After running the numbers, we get -0.051 mag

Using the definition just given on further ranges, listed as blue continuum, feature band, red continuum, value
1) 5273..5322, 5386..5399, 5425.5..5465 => 0.04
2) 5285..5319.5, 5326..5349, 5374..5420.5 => 0.06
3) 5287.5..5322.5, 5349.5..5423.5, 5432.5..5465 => 0.02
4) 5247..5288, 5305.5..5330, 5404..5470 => -0.06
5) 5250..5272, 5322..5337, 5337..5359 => 0.04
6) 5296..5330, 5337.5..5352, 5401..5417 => 0.02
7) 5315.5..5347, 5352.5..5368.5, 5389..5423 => -0.05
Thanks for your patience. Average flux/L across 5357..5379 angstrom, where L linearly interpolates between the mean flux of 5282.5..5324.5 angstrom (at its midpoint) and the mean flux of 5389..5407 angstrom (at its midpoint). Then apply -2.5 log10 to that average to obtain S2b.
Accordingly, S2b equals -0.02 mag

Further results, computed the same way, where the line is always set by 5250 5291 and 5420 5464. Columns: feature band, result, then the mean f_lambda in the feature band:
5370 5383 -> -0.02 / 17.6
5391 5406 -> 0.04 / 16.8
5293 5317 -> -0.09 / 18.1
